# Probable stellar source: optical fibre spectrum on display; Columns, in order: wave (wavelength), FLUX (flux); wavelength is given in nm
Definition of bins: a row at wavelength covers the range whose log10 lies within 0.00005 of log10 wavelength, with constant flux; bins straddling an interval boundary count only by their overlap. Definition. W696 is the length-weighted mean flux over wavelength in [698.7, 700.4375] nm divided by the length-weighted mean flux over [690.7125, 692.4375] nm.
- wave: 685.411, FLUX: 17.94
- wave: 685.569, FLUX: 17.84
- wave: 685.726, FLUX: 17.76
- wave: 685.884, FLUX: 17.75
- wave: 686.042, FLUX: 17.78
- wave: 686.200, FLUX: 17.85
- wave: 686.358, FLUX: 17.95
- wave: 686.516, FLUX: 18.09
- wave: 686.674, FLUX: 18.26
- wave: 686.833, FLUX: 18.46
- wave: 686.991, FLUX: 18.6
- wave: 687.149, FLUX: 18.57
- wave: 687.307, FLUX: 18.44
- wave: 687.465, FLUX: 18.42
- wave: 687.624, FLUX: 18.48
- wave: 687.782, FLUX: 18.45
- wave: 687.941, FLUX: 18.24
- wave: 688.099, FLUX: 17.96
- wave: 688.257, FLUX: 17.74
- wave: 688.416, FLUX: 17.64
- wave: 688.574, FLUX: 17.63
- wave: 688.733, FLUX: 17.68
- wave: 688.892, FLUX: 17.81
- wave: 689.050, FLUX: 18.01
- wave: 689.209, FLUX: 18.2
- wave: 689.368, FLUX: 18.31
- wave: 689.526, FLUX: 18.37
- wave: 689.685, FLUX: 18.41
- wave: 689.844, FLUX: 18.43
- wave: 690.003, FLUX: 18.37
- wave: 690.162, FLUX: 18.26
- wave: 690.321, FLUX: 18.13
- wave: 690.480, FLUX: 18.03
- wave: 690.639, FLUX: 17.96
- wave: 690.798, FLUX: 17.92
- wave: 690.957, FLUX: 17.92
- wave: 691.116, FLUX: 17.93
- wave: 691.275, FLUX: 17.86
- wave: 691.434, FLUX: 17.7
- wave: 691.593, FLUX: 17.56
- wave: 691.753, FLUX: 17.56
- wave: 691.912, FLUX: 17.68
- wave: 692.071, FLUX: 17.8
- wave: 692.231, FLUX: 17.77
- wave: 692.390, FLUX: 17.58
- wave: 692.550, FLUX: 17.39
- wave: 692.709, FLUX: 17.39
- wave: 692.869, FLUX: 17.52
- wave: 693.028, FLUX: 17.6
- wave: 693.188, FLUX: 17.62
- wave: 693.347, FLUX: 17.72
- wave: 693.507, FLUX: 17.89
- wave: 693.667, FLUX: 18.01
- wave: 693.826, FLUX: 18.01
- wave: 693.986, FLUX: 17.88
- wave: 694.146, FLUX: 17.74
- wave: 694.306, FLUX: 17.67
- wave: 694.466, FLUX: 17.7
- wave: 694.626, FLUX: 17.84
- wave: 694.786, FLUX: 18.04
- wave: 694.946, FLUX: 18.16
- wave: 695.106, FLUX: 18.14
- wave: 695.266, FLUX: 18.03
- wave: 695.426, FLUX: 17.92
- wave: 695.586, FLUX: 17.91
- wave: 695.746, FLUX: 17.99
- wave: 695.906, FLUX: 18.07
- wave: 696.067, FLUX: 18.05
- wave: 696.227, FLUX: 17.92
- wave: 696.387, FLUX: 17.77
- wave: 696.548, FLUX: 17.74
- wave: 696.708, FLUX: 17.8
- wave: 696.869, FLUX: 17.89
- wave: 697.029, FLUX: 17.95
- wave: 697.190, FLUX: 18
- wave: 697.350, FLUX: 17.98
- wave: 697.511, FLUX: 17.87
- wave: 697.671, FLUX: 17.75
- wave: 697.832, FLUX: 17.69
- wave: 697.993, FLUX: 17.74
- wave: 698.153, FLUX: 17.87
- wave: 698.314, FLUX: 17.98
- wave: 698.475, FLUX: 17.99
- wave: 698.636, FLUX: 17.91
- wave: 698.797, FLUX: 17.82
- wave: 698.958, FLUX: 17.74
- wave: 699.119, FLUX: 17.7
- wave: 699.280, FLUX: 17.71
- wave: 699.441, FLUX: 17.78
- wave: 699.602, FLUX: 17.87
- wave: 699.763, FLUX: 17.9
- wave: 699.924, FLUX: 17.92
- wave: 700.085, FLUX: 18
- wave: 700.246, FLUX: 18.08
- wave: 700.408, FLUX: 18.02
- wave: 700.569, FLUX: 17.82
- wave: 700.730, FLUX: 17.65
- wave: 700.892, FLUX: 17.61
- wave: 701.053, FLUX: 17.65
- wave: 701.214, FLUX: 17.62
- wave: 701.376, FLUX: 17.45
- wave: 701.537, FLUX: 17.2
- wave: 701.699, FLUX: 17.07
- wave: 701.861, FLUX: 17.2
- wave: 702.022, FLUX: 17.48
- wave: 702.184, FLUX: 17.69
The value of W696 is 1.01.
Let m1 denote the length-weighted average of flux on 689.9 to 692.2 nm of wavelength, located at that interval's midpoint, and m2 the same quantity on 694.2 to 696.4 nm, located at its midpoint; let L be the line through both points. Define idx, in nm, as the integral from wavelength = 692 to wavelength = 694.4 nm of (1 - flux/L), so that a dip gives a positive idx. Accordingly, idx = 0.03 nm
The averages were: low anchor 17.9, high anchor 17.9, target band 17.7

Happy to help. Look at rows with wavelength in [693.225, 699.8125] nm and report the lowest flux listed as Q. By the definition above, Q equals 17.67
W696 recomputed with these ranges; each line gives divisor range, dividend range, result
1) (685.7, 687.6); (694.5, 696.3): 0.99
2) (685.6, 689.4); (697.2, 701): 0.99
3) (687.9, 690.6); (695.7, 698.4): 0.99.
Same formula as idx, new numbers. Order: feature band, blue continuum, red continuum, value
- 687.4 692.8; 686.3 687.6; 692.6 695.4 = 0.05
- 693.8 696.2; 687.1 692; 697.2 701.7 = -0.01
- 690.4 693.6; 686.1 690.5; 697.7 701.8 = 0.06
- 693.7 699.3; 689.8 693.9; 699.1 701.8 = -0.04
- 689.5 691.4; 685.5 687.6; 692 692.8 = -0.04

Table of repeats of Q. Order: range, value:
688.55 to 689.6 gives 17.63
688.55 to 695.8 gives 17.39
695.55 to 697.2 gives 17.74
